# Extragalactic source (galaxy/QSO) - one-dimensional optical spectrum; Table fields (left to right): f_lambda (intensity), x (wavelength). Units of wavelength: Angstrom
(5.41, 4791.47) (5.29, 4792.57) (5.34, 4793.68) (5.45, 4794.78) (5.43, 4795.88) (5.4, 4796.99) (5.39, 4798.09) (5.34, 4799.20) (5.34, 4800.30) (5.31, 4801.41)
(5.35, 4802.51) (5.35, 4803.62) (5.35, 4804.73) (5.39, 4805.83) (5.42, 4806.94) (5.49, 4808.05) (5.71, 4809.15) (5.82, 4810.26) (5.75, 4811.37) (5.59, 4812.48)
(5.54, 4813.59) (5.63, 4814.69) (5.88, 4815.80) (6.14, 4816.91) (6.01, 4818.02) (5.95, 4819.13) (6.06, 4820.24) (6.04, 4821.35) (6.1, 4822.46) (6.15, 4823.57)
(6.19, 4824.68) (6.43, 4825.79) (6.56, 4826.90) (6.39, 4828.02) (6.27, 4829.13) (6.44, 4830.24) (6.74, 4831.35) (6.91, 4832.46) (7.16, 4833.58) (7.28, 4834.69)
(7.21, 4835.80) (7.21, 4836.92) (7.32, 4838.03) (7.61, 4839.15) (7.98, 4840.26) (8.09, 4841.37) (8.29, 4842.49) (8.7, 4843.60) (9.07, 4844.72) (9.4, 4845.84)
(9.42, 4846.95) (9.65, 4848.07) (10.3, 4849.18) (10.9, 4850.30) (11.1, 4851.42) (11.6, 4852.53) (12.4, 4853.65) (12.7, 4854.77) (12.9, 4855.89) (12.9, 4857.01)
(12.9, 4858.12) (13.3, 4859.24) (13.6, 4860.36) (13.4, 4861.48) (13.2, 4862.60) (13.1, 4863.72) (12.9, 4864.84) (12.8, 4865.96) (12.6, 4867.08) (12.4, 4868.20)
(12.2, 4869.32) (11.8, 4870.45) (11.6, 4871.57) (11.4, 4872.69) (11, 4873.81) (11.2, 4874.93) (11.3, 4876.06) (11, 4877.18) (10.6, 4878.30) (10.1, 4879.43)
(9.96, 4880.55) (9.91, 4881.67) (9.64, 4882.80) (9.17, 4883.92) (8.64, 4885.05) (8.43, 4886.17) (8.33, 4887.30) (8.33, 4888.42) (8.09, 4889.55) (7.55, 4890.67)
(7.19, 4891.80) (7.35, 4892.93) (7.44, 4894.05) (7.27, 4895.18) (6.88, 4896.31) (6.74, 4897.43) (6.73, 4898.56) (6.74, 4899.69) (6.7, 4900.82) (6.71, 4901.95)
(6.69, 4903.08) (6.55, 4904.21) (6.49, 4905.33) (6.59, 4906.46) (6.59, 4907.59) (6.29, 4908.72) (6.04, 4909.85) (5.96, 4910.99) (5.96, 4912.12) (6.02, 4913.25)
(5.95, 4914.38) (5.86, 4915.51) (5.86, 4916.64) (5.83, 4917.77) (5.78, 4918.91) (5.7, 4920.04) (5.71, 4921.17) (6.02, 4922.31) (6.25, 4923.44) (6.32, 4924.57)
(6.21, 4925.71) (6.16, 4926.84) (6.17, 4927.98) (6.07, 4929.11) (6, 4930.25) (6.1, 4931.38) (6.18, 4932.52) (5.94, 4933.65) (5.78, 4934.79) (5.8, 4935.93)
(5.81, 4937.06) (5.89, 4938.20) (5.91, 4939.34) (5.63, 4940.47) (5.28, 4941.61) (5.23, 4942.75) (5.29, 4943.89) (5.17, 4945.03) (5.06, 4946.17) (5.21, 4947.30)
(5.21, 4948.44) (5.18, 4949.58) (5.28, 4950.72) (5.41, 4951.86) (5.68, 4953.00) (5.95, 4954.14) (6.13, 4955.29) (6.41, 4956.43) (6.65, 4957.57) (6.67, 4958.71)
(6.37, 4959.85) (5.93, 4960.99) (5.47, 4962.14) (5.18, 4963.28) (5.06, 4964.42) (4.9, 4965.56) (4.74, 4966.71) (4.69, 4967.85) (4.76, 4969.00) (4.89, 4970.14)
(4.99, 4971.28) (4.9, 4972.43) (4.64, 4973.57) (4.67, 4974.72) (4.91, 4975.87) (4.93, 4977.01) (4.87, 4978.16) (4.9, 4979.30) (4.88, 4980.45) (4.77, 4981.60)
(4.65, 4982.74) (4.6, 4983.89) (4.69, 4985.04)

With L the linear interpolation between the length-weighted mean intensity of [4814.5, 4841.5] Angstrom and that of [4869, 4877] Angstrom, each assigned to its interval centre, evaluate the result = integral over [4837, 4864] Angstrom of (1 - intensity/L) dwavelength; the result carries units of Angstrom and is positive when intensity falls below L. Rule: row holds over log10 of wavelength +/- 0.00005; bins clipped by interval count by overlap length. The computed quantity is -4.8 Angstrom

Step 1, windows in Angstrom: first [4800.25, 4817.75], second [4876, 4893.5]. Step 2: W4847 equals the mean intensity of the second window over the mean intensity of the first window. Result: 1.6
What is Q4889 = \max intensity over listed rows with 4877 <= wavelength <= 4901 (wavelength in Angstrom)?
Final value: 11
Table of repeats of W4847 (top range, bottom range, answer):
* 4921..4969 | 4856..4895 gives 0.53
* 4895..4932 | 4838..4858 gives 0.62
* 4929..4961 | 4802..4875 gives 0.66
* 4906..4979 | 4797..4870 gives 0.68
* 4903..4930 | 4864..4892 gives 0.59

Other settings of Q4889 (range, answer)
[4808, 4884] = 13.6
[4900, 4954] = 6.71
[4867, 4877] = 12.6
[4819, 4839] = 7.32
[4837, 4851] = 10.9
